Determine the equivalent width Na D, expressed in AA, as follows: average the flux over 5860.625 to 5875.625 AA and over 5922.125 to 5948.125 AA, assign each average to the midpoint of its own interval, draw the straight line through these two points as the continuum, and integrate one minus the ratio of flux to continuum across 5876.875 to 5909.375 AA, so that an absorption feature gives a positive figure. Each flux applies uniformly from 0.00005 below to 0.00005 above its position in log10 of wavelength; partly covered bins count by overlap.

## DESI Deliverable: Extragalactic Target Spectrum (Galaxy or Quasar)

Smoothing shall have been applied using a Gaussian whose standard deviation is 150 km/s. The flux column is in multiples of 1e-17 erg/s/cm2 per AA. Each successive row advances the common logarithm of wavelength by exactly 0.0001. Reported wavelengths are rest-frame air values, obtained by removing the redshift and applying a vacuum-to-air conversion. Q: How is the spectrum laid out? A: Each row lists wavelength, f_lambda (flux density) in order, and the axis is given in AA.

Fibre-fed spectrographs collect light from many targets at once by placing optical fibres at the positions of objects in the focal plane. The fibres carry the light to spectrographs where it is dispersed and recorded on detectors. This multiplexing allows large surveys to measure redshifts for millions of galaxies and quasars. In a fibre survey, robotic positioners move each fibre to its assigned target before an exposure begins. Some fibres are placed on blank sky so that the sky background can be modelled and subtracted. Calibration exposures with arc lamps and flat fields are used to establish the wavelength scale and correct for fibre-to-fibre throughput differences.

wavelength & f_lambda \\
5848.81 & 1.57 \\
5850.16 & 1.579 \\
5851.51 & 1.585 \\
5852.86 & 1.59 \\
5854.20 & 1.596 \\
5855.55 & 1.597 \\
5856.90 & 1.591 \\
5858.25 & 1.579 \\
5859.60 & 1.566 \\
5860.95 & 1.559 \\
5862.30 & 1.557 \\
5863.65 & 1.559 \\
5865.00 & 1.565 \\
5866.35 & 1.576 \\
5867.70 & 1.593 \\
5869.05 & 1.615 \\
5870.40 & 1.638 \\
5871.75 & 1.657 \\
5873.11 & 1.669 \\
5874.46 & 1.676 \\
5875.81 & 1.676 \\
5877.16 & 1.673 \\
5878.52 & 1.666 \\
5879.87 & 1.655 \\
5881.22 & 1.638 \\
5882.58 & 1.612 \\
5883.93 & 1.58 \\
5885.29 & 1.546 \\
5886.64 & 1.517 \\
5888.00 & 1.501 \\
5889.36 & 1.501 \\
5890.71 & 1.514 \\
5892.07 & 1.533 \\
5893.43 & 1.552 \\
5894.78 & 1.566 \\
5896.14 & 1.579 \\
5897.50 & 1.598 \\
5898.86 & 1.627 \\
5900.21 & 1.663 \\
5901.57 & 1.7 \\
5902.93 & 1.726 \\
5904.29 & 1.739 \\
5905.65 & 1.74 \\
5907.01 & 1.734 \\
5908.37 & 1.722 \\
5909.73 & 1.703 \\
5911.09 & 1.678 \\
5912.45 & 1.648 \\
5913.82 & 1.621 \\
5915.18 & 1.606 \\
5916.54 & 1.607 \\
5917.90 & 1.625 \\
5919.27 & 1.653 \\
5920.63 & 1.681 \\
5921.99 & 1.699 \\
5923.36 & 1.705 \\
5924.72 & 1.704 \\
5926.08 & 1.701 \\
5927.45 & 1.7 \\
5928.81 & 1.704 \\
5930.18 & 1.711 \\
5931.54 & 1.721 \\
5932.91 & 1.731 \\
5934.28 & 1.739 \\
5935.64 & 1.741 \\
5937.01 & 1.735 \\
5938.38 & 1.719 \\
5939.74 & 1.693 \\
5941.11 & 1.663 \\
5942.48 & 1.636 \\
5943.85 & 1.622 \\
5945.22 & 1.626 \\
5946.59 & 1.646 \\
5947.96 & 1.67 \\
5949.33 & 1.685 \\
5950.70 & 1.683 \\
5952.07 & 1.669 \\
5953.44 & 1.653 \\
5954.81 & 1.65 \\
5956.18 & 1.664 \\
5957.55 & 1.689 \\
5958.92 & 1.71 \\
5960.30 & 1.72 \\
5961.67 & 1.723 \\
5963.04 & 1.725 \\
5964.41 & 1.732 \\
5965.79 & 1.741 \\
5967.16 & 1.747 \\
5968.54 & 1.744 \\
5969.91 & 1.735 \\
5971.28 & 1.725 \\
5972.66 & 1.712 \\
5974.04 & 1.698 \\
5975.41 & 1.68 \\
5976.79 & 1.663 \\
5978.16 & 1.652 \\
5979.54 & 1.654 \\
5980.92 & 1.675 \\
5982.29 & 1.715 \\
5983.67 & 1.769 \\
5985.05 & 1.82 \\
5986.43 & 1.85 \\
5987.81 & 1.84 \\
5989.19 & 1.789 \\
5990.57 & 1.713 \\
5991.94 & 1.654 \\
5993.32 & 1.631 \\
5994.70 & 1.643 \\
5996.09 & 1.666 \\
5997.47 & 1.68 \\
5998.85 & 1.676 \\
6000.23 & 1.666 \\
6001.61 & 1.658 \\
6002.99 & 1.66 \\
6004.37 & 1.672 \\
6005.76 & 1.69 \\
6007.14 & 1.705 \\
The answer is 0.4 AA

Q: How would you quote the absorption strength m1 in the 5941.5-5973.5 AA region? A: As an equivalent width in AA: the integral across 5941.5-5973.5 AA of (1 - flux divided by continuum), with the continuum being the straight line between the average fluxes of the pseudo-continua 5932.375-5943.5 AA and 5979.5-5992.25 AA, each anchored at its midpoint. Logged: 0.6 AA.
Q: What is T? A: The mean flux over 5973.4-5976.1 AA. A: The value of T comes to 1.69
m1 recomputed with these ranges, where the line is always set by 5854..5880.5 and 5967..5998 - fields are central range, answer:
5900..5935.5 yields -0.73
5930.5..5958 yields -0.02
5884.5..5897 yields 0.75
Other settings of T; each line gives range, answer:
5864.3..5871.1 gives 1.6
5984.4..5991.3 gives 1.8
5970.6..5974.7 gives 1.71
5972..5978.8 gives 1.68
